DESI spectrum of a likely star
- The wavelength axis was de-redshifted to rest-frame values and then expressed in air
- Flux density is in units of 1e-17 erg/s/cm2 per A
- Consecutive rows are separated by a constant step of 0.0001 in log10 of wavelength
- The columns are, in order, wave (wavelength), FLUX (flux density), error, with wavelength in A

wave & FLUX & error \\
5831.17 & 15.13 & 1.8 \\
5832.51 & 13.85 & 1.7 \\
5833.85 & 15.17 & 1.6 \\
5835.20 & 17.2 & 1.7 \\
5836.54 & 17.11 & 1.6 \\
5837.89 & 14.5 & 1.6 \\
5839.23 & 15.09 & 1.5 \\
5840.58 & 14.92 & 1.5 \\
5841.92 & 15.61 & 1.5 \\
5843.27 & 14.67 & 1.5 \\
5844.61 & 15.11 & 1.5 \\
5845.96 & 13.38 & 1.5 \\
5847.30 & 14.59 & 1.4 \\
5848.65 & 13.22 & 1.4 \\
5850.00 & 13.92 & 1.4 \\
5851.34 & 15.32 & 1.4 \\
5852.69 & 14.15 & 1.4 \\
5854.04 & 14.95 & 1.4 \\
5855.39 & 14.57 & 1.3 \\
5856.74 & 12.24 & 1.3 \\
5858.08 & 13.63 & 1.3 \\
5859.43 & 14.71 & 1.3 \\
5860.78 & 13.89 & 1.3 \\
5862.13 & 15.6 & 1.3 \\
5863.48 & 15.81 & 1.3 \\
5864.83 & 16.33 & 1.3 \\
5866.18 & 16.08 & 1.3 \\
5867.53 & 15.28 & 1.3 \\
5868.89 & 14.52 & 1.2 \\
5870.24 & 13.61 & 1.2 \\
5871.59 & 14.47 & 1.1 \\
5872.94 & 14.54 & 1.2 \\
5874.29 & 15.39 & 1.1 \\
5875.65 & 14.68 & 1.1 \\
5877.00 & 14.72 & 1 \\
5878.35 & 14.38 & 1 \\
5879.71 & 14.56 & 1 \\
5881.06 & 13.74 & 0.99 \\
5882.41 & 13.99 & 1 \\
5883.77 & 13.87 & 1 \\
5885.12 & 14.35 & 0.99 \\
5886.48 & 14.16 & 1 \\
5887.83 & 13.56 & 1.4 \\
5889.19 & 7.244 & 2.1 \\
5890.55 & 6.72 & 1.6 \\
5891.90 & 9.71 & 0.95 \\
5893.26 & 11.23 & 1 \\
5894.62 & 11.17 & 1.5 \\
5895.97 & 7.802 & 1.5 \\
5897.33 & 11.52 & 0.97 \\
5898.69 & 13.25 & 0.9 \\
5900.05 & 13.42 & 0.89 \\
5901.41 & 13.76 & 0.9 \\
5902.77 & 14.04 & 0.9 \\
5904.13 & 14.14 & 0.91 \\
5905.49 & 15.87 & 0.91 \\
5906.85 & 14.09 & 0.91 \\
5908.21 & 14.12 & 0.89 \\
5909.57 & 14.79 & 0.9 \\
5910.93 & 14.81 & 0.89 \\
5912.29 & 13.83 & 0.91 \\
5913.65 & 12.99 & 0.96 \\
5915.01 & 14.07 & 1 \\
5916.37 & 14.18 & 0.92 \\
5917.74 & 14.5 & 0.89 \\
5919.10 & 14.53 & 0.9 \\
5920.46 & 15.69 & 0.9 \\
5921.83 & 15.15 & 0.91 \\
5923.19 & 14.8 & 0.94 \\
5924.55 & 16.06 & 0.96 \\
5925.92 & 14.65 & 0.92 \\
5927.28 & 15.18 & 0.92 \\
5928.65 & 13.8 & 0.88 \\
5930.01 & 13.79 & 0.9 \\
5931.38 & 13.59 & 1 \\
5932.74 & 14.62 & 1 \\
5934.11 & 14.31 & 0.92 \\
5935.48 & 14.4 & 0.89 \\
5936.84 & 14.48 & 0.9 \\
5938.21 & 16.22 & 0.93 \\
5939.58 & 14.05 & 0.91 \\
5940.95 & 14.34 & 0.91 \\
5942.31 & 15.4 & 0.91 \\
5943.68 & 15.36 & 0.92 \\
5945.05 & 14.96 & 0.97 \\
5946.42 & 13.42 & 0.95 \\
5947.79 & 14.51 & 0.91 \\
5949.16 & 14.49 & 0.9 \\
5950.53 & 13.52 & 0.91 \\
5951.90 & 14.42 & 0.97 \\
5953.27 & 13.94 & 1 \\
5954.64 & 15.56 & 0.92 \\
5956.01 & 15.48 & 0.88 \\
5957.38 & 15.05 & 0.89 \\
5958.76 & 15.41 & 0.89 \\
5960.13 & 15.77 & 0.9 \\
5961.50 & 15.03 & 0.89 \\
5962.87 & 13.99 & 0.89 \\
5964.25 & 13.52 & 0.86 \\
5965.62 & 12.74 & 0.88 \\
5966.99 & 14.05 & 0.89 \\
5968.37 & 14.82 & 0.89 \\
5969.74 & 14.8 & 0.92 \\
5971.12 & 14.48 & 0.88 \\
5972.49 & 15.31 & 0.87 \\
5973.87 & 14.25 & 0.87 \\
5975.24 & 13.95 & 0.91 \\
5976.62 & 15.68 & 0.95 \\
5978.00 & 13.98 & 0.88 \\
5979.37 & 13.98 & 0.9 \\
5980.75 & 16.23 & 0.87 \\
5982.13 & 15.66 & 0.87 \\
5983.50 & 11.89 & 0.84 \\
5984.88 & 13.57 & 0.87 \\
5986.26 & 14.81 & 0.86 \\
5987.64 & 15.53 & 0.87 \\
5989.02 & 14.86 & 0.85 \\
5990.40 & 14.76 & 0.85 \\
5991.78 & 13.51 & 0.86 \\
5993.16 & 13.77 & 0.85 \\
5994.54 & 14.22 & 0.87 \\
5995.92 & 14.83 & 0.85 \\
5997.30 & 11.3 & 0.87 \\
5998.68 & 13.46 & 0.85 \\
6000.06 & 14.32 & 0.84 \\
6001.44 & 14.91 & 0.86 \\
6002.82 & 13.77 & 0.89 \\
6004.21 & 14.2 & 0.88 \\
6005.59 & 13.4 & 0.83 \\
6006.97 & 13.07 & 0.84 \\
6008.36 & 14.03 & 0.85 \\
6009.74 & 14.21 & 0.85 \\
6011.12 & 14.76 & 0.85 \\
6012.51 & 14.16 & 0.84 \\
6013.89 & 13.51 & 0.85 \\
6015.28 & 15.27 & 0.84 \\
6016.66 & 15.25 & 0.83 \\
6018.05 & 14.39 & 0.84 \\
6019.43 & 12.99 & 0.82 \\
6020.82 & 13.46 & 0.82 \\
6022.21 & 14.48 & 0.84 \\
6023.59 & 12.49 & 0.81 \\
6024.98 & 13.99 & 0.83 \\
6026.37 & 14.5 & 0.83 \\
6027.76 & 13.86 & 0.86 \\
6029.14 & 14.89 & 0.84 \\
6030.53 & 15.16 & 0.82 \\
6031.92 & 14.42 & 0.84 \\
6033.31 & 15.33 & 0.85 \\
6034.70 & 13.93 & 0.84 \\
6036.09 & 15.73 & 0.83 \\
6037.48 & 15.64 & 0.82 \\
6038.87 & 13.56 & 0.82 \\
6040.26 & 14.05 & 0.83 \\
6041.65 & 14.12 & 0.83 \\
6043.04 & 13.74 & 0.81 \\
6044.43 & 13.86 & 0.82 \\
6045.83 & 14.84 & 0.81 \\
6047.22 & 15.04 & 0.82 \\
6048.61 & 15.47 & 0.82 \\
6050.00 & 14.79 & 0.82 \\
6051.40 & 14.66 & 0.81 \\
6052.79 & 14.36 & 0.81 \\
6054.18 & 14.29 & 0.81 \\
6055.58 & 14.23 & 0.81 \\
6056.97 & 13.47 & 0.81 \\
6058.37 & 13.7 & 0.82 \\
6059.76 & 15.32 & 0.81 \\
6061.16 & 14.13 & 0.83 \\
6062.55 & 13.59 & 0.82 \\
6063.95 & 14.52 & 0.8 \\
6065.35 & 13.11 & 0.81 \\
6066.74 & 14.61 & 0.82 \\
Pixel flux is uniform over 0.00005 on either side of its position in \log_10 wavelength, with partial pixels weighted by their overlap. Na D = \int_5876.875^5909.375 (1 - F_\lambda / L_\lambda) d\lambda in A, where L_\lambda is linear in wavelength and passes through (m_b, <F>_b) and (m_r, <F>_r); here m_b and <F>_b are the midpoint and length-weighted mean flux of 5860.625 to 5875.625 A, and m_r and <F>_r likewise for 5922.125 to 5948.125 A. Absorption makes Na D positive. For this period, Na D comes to 4.8 A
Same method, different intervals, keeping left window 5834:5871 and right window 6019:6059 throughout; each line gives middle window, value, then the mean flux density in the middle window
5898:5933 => 0.7 A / 14.4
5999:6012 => 0.3 A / 14.1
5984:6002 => 0.4 A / 14.1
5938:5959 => -0.2 A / 14.7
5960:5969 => 0.2 A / 14.2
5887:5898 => 3.6 A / 9.93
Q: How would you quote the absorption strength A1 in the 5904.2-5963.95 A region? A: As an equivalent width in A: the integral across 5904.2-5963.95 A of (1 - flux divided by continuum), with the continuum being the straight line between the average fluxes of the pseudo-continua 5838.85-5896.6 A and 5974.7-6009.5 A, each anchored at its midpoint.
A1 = -2.8 A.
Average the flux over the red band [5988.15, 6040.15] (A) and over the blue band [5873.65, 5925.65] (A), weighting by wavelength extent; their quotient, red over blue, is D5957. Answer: 1.05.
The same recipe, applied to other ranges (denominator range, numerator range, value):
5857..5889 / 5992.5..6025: 0.96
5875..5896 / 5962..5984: 1.16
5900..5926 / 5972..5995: 1.00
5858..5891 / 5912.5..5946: 1.04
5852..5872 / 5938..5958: 1.00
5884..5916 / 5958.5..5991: 1.15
